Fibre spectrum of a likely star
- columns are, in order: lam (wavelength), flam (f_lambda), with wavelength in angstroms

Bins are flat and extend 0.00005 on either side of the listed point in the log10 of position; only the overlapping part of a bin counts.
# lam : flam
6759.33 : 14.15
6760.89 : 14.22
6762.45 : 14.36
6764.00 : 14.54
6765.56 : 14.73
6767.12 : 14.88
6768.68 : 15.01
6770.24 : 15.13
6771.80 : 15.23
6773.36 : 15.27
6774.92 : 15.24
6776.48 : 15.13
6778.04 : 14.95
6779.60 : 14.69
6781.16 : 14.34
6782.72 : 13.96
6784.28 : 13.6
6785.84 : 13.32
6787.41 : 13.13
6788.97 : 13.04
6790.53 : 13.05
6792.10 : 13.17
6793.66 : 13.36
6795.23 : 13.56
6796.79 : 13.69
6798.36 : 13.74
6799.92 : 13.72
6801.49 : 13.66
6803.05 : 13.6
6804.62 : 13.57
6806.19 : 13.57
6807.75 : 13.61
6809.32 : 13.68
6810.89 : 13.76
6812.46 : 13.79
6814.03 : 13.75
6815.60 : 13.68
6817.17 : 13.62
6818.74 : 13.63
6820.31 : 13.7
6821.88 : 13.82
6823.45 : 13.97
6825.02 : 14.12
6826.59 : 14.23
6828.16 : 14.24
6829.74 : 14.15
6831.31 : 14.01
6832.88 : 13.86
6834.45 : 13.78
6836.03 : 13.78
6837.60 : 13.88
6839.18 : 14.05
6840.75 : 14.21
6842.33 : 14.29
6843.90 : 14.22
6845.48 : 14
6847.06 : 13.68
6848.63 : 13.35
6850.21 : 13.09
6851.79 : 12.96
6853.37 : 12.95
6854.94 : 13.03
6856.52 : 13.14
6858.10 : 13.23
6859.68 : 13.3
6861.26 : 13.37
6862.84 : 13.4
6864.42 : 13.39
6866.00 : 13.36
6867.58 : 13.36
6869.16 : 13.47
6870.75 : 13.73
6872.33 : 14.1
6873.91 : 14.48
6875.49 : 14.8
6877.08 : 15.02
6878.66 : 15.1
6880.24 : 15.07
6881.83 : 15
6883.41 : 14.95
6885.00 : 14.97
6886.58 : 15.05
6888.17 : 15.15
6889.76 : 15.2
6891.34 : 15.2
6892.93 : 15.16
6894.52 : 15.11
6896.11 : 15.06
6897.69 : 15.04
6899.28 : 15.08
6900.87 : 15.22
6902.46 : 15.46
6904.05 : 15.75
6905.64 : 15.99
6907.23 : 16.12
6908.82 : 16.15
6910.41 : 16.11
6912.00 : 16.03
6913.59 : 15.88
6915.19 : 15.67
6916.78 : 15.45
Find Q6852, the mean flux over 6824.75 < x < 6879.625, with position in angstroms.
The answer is 13.8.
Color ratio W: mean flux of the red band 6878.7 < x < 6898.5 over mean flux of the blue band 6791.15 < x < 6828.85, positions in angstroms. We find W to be 1.10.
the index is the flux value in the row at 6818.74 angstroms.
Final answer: 13.63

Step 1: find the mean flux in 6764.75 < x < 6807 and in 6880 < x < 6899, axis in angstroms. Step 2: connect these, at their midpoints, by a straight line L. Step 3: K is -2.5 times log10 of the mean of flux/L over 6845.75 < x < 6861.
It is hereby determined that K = 0.117 mag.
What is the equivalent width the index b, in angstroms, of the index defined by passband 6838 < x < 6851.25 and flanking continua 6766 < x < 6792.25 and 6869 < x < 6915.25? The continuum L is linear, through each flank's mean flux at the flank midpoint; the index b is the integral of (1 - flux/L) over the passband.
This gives 0.9 angstroms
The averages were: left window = 14.3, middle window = 13.8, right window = 15.2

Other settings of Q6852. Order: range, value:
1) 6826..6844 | 14.1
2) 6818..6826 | 13.9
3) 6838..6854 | 13.7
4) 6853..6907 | 14.5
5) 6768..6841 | 14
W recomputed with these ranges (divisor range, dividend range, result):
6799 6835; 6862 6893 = 1.05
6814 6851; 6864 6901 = 1.06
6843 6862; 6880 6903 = 1.13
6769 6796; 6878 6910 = 1.08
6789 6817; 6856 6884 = 1.03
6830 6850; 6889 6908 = 1.10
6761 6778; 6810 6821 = 0.92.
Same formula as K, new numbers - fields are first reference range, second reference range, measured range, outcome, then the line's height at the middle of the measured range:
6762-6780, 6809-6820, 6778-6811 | 0.05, 14.3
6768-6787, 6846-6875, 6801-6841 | 0.01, 14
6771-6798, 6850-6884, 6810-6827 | 0.01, 14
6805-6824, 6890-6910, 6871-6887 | 0.02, 15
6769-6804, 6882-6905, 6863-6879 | 0.07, 14.9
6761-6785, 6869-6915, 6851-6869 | 0.14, 15.1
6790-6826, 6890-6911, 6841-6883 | 0.07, 14.7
